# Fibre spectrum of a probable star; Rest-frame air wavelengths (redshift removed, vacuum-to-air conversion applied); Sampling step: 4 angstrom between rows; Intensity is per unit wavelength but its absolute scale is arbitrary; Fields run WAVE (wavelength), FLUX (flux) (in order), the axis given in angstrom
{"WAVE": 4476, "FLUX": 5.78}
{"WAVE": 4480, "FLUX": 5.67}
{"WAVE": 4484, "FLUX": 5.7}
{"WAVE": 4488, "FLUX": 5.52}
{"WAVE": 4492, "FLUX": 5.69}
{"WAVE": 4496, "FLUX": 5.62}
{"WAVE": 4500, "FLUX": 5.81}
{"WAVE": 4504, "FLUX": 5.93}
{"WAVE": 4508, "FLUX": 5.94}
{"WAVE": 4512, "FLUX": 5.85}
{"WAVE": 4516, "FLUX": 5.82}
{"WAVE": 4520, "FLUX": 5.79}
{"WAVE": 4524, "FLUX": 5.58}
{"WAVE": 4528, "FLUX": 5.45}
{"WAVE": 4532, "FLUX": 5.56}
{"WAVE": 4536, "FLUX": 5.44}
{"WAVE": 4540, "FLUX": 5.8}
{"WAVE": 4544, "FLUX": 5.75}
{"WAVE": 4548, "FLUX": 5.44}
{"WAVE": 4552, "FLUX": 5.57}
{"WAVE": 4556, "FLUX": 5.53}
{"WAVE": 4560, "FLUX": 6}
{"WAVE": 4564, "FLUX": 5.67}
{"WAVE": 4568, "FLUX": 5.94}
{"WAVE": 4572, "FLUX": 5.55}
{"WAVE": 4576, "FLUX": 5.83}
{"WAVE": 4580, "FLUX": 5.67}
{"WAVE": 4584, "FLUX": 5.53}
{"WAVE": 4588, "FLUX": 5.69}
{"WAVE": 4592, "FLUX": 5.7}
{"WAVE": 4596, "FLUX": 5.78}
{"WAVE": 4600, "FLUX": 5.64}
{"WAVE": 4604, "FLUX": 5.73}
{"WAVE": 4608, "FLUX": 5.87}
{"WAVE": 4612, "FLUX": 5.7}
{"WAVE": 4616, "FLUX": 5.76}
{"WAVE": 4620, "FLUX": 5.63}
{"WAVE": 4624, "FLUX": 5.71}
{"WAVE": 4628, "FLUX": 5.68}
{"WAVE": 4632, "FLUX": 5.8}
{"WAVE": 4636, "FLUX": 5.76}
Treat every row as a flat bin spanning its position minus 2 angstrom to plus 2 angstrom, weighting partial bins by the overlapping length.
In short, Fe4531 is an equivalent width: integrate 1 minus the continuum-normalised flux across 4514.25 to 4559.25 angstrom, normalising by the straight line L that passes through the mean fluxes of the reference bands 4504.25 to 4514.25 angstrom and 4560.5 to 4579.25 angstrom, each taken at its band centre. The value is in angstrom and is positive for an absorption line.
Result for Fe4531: 1.7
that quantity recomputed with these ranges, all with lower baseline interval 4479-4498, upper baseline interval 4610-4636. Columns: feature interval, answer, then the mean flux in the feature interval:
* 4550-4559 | 0.12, 5.6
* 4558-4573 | -0.32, 5.81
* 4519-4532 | 0.17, 5.59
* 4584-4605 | 0.04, 5.69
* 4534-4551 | 0.19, 5.61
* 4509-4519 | -0.33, 5.84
